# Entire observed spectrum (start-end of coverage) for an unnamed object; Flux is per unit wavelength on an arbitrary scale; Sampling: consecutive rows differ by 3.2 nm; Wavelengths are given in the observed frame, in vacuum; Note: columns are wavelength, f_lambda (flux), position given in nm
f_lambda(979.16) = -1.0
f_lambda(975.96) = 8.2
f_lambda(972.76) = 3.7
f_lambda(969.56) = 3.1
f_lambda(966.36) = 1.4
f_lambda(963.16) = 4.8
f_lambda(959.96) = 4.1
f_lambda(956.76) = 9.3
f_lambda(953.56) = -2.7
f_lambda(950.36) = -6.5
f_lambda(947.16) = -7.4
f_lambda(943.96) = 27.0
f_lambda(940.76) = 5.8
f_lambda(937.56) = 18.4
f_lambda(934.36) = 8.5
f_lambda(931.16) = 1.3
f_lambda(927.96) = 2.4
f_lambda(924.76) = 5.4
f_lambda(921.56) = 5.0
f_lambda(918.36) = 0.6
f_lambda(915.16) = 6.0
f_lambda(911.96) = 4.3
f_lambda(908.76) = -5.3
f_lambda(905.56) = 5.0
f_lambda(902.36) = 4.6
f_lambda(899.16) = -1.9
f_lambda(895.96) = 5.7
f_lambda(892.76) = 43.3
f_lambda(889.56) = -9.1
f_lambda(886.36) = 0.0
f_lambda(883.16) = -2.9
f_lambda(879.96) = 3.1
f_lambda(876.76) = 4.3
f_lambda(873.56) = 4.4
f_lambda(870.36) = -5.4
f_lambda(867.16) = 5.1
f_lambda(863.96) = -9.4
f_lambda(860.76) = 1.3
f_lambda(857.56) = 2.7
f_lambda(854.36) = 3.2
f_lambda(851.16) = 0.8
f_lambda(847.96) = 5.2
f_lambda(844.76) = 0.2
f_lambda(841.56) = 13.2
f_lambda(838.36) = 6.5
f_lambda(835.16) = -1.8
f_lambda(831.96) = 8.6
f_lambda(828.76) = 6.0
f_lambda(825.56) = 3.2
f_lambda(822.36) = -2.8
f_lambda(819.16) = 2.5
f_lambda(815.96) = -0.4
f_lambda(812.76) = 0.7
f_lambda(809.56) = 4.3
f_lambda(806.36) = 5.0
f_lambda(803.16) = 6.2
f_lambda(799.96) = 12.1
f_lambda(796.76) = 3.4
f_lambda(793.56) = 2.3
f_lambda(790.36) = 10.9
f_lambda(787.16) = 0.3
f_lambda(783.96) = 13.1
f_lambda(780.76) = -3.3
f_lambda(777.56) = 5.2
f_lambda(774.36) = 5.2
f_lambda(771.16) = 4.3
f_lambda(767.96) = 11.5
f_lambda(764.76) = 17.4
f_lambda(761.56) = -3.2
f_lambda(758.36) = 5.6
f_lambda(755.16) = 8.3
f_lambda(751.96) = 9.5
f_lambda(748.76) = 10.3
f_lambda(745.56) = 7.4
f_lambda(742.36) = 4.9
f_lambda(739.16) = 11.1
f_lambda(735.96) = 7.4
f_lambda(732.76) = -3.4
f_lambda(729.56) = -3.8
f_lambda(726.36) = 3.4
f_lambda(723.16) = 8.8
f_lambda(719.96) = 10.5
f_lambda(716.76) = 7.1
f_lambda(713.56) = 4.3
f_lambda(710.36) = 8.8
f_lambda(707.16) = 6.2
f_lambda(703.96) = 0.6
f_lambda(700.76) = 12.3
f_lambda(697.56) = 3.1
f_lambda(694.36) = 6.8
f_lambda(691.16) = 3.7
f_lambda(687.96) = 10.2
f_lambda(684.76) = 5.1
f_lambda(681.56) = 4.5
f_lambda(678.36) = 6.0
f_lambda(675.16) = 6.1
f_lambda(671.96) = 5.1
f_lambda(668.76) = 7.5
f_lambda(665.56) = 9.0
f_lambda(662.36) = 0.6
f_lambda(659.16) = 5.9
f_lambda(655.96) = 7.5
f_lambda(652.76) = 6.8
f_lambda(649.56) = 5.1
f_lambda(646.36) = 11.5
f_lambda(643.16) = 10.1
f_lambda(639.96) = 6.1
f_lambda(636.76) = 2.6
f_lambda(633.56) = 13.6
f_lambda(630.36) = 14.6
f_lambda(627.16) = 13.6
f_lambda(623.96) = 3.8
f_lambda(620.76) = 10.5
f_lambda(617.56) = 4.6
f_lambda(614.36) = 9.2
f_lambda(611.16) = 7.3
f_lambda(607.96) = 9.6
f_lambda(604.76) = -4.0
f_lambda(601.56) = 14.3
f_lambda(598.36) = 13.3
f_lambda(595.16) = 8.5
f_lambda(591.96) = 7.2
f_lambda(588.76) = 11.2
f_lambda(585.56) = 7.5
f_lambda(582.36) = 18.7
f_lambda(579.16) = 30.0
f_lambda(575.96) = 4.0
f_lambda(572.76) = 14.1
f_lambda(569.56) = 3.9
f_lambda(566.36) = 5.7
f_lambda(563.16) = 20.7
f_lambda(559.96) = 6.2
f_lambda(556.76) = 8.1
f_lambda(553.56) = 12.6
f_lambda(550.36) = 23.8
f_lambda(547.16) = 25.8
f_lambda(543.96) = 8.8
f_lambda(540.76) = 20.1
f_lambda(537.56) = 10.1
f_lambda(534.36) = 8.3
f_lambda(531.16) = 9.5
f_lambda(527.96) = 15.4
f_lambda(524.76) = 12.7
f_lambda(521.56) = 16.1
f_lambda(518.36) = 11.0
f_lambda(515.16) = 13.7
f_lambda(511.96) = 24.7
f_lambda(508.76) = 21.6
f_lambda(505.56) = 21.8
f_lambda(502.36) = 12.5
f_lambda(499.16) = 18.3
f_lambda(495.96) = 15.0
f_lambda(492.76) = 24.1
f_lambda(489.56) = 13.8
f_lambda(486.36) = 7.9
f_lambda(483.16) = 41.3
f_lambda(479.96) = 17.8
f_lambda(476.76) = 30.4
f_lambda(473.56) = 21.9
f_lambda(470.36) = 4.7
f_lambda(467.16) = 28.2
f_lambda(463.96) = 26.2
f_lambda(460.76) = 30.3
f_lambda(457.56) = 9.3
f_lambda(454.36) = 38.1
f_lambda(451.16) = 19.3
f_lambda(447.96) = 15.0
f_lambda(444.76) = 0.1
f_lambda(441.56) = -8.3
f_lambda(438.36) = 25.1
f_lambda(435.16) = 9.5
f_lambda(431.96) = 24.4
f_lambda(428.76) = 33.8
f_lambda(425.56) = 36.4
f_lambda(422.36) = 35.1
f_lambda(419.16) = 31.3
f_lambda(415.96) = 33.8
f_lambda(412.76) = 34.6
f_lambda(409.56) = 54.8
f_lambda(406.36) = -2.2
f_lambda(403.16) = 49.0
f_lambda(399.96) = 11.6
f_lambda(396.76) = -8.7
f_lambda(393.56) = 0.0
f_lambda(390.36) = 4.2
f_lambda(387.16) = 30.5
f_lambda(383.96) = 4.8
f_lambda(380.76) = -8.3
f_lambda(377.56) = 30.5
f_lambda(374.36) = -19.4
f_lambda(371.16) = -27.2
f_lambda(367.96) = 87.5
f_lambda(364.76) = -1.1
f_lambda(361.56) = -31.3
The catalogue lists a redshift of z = 1.39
